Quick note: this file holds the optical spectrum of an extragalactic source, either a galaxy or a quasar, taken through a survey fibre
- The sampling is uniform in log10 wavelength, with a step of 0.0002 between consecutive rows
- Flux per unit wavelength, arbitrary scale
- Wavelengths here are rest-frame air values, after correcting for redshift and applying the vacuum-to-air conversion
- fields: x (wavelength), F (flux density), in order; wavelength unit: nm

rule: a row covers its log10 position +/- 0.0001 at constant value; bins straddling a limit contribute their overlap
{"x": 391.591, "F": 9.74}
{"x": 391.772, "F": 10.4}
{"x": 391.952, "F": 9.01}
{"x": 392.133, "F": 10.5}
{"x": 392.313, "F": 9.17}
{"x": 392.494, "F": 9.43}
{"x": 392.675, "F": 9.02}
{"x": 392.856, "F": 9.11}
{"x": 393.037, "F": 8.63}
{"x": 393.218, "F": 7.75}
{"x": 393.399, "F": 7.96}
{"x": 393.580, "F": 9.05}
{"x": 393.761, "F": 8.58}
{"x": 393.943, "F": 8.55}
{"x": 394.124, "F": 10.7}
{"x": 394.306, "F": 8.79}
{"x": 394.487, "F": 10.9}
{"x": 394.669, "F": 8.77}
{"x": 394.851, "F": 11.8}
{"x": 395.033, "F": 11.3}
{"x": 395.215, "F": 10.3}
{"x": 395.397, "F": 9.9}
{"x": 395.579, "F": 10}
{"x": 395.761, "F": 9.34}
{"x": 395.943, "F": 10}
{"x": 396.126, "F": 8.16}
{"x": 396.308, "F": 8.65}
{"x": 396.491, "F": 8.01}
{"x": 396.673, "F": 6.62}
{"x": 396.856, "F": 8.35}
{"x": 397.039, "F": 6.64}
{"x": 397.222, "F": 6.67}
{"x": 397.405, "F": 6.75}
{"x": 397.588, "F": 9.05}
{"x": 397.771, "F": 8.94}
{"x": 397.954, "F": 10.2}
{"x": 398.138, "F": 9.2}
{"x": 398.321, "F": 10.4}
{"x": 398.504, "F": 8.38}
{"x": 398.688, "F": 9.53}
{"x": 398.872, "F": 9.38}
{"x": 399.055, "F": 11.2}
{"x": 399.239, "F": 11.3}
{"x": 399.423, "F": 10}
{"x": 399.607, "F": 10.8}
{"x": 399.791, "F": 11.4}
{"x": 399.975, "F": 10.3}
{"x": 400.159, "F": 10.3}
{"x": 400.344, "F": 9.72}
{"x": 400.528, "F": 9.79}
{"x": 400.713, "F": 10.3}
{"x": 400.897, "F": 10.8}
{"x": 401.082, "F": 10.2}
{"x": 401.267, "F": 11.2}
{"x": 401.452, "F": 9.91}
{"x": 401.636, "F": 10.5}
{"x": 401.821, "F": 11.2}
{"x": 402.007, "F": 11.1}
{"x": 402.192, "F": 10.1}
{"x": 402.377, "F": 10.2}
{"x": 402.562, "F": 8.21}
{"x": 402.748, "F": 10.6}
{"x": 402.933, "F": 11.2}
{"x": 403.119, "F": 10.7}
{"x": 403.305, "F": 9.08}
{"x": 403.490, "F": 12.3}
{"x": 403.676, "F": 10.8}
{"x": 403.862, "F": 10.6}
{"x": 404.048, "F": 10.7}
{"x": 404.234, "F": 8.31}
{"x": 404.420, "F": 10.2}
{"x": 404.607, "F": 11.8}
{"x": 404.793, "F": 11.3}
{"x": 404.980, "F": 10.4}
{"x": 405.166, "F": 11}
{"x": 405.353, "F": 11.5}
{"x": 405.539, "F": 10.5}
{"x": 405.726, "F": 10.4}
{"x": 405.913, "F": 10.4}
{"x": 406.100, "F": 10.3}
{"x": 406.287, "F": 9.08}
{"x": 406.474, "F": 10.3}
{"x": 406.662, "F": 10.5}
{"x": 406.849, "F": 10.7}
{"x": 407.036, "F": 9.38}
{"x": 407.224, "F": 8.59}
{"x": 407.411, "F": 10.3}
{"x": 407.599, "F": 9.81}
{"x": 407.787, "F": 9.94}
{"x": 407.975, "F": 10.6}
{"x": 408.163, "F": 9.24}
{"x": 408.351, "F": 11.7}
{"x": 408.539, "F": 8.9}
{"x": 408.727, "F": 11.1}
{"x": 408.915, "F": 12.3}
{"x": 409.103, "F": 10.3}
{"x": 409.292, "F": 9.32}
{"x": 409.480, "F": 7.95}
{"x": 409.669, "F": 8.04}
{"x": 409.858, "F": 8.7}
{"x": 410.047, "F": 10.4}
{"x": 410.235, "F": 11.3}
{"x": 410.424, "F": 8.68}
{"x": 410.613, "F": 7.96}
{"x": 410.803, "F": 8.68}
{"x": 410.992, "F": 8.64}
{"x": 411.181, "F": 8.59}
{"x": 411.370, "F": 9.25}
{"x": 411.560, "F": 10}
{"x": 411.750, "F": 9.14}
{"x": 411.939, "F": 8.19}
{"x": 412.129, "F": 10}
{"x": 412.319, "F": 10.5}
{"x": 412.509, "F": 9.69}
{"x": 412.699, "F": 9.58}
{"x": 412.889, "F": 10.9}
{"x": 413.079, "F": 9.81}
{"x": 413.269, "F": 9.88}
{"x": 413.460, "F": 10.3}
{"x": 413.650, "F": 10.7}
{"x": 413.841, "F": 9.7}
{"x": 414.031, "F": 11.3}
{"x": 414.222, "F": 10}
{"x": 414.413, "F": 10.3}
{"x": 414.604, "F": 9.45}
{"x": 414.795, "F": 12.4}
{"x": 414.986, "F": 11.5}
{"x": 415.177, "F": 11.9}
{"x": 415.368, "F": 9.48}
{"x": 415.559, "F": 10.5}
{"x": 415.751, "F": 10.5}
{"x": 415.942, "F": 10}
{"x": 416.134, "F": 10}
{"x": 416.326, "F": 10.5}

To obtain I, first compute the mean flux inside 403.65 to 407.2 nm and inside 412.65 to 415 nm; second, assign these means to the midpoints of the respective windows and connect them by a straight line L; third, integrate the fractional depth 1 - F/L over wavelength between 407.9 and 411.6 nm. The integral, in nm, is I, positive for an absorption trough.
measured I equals 0.30 nm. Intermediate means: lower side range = 10.4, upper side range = 10.4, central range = 9.57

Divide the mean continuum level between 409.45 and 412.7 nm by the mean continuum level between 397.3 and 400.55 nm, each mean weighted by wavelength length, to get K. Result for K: 0.94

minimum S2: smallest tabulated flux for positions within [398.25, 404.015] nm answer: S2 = 8.21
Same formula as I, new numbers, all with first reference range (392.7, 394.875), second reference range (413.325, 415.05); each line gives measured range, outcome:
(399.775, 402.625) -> -0.19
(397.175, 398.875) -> 0.10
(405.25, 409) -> -0.07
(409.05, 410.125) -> 0.13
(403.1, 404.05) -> -0.08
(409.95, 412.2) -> 0.25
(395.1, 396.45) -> -0.03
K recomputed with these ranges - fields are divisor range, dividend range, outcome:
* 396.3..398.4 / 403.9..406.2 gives 1.28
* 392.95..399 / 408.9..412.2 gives 1.02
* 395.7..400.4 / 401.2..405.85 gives 1.15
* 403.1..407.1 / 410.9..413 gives 0.91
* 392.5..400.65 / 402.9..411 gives 1.08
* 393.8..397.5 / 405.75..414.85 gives 1.09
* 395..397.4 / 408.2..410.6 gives 1.14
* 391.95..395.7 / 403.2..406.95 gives 1.11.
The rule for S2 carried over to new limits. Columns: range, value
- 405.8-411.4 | 7.95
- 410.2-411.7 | 7.96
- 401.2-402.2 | 9.91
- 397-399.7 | 6.64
